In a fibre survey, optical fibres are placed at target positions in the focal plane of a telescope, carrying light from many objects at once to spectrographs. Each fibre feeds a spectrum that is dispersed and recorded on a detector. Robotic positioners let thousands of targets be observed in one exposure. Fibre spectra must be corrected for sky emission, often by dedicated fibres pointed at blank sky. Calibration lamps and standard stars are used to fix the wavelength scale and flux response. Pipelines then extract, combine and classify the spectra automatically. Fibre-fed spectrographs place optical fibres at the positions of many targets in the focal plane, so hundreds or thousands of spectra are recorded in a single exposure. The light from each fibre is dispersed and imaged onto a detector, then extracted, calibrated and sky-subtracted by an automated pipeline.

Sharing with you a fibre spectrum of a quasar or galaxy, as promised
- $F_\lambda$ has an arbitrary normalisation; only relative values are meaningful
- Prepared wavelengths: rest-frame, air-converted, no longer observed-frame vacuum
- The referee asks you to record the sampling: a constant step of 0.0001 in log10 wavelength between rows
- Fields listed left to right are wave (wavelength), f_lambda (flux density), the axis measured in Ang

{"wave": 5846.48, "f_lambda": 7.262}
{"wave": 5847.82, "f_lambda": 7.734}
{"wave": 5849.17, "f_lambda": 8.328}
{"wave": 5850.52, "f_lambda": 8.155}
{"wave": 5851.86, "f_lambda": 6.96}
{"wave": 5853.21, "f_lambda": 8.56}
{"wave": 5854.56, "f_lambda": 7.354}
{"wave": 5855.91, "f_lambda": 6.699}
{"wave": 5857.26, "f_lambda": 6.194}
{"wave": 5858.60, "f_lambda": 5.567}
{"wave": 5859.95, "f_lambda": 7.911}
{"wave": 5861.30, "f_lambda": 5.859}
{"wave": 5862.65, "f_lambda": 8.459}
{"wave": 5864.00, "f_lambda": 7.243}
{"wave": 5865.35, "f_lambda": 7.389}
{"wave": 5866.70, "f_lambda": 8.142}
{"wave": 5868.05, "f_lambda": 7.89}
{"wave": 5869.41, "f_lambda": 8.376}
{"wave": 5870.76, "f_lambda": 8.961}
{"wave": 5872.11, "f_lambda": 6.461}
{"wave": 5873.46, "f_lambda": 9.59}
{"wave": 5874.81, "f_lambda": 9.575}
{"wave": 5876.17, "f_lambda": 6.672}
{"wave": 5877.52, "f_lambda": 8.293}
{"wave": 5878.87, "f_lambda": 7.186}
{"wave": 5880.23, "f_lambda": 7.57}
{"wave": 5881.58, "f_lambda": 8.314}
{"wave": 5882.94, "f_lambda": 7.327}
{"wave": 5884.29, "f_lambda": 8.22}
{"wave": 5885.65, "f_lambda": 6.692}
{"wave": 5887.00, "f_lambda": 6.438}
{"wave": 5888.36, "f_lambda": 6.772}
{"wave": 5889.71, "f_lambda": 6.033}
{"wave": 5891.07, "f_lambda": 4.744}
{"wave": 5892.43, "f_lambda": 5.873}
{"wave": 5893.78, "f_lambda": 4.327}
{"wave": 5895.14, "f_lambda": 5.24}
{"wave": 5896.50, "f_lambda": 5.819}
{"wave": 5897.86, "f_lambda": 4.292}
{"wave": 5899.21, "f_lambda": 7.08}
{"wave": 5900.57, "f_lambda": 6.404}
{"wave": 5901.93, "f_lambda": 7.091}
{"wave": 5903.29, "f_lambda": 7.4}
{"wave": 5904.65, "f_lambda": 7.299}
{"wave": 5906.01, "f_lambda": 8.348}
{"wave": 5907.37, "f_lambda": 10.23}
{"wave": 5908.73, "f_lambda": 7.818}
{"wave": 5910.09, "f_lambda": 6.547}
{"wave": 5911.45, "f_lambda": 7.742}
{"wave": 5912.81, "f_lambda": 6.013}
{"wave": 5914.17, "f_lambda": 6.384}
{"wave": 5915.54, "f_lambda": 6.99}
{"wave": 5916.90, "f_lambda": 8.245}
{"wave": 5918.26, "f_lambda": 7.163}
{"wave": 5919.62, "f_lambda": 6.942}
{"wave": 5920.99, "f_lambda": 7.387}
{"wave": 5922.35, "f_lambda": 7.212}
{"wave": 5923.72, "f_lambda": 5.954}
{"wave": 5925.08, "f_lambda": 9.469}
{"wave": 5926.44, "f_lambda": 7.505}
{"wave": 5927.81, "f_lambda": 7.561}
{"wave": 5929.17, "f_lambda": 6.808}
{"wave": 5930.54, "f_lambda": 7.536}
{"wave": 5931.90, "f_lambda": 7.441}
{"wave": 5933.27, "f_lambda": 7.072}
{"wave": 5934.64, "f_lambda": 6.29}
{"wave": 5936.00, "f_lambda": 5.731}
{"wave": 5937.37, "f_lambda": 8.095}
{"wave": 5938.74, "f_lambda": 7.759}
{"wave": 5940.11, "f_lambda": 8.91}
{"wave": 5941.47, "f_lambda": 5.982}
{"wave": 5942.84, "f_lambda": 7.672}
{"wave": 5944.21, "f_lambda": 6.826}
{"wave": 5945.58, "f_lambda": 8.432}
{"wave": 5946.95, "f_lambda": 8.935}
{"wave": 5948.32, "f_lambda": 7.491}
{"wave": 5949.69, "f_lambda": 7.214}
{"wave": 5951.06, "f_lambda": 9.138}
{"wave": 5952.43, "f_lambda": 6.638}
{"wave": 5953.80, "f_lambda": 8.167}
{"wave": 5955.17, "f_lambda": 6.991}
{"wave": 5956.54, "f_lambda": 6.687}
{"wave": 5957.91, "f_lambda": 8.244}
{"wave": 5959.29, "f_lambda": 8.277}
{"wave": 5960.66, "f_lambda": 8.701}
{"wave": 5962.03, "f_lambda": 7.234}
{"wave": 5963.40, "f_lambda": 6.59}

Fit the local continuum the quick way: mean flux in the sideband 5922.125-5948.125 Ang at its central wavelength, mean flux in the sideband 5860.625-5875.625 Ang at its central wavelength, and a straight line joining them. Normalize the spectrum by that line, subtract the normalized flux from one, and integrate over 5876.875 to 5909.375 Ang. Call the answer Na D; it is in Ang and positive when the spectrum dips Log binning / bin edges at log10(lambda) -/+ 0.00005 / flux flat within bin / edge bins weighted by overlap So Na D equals 3.8 Ang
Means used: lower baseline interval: 7.98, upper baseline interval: 7.44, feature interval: 6.86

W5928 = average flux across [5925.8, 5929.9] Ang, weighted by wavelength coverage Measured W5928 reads 7.28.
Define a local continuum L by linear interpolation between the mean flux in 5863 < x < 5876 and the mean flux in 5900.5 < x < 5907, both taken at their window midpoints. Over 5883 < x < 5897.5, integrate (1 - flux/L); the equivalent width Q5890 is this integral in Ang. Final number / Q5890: 3.25 Ang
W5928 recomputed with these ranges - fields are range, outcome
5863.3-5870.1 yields 7.81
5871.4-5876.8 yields 8.09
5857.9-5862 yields 6.47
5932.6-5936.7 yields 6.37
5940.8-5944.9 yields 6.82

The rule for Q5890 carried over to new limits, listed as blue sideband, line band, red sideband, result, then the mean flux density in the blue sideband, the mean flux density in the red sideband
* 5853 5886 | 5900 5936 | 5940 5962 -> 1.7 Ang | 7.62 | 7.73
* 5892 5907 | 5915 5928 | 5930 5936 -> -1.4 Ang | 6.38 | 6.93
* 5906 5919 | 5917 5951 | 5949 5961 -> 0.9 Ang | 7.51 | 7.76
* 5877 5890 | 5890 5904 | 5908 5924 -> 2.7 Ang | 7.31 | 7.07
